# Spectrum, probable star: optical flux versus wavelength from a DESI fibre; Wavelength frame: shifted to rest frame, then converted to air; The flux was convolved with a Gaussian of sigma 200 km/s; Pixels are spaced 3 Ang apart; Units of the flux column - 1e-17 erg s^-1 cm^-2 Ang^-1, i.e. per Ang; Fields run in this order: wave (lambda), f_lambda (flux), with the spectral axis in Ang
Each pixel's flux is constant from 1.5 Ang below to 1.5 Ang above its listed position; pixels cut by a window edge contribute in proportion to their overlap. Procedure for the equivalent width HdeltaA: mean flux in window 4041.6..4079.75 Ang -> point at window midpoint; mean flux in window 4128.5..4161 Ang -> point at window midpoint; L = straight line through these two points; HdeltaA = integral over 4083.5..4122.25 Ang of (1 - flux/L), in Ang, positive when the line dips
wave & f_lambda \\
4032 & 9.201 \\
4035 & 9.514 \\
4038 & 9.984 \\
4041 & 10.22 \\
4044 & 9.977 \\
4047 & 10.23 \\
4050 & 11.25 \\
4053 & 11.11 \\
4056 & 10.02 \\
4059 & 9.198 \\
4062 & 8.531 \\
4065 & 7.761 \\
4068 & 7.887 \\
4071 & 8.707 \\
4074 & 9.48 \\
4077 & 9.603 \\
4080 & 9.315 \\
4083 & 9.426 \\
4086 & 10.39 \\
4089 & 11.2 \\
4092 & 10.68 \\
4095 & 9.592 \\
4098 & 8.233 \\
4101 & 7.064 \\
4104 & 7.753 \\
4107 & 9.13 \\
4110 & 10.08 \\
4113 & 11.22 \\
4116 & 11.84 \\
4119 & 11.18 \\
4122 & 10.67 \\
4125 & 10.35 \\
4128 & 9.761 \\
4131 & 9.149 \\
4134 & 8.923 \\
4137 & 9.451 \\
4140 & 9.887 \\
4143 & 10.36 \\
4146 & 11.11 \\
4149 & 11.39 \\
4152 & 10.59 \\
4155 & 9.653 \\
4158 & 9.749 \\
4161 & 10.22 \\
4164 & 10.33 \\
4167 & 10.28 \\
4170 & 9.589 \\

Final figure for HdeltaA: -0.5 Ang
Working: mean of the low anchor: 9.49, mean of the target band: 9.89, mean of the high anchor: 10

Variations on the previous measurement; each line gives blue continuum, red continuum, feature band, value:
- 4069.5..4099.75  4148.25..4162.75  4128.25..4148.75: 0.4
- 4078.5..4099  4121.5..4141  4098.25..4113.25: 1.5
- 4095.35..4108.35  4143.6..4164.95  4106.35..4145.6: -4.4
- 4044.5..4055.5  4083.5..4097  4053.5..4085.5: 4.3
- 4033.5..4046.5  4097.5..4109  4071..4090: -2.2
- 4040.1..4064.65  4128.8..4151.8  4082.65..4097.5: -0.3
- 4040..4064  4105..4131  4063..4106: 4.8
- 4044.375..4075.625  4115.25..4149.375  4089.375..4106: 1.7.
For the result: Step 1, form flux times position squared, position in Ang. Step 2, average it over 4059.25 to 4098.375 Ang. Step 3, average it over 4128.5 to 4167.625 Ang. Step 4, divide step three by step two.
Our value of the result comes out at 1.12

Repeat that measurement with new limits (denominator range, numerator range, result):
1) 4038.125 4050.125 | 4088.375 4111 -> 0.91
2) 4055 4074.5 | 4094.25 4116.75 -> 1.08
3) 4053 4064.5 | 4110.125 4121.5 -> 1.23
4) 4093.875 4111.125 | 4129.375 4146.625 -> 1.15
